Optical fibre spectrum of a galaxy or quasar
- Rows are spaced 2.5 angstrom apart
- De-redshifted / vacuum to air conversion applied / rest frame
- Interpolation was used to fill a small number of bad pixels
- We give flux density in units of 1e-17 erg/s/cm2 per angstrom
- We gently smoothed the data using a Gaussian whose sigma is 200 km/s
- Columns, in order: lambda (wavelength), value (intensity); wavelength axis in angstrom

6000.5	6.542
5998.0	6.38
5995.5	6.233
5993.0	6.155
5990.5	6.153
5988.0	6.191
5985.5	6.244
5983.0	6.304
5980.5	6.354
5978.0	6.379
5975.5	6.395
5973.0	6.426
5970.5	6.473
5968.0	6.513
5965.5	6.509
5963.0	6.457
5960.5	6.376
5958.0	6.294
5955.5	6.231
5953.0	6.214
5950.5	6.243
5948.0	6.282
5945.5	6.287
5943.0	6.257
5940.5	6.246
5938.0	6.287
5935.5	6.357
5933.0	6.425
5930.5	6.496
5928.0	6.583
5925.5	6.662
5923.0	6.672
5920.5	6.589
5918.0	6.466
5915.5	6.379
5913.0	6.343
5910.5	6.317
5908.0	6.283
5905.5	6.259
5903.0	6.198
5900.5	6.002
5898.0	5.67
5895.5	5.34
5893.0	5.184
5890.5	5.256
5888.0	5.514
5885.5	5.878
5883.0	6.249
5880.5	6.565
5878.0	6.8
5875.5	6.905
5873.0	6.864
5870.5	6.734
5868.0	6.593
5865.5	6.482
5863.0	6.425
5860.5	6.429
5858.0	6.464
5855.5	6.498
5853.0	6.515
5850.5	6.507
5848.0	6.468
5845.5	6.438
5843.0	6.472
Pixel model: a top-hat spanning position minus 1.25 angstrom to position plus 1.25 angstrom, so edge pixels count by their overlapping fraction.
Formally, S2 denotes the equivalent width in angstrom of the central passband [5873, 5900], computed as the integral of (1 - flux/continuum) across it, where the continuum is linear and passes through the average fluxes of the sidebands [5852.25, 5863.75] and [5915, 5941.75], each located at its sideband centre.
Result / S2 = 2.0 angstrom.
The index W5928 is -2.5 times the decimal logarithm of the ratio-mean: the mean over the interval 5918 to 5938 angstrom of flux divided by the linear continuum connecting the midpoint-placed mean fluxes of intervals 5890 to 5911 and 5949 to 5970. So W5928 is -0.08 mag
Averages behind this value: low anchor 5.84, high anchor 6.36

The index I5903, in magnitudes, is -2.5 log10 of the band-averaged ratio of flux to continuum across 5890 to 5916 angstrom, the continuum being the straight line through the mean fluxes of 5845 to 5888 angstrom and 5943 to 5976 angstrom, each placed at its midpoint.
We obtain 0.088 mag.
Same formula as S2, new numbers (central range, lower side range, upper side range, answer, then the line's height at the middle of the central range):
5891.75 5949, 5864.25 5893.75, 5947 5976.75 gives 0.7 angstrom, 6.32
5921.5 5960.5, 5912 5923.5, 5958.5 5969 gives 0.6 angstrom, 6.47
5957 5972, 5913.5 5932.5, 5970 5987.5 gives -0.1 angstrom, 6.4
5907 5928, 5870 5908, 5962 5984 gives -0.9 angstrom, 6.2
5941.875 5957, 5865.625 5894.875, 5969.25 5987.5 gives 0.2 angstrom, 6.32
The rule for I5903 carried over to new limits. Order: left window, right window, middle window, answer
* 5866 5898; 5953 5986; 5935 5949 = 0.004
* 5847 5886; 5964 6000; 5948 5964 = 0.015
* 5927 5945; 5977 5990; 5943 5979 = -0.006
